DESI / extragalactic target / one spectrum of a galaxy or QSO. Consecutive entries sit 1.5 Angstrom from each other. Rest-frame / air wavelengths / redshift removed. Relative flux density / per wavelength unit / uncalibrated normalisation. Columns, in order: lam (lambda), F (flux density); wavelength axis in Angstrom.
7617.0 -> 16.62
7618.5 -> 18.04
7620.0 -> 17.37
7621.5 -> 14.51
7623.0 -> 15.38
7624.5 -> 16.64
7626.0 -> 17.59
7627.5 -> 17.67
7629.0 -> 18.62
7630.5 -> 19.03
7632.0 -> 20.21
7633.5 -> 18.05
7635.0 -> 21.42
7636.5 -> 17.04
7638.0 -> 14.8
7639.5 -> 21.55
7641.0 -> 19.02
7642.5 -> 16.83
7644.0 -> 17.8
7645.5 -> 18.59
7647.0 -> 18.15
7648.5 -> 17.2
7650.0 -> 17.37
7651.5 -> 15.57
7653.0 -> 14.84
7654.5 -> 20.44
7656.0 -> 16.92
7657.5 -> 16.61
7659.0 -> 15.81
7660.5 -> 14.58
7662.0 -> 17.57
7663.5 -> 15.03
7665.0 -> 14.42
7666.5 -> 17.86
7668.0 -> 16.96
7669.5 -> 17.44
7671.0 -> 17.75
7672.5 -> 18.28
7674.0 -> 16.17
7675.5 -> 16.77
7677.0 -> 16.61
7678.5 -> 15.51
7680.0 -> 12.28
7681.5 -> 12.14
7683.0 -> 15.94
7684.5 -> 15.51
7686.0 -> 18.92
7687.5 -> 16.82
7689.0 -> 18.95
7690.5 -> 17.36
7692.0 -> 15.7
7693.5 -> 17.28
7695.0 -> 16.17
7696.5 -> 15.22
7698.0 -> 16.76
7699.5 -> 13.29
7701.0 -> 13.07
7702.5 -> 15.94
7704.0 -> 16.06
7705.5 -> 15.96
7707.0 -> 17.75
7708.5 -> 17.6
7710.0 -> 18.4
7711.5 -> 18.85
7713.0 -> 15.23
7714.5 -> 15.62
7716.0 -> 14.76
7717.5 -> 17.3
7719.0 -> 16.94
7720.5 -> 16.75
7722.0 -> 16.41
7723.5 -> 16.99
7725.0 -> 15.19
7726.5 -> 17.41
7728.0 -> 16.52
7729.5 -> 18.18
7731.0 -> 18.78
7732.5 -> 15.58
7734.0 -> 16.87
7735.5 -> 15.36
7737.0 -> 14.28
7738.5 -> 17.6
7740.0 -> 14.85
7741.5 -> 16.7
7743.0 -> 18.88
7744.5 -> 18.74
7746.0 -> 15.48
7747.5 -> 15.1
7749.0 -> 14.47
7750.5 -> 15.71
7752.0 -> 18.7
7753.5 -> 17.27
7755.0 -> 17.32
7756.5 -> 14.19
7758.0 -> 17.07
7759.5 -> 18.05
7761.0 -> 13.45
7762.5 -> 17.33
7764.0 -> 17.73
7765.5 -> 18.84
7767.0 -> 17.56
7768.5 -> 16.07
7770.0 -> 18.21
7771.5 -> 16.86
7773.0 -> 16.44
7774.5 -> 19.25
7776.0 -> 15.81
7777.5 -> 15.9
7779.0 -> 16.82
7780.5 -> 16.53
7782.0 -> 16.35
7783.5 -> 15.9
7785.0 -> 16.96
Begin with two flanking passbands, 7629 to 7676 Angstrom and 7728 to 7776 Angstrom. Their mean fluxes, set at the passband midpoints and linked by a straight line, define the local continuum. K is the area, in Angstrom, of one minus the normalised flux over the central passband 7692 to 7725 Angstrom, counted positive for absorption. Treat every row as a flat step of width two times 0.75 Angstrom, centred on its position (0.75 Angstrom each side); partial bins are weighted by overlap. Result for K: 1.6 Angstrom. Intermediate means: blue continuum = 17.4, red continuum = 16.8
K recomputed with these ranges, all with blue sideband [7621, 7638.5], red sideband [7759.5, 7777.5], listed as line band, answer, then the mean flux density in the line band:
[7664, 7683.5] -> 1.6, 16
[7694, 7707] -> 1.4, 15.5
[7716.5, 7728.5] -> 0.4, 16.7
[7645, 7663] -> 0.7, 16.9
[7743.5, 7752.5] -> 0.4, 16.4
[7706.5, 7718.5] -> 0.3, 16.9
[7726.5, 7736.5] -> 0.2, 16.9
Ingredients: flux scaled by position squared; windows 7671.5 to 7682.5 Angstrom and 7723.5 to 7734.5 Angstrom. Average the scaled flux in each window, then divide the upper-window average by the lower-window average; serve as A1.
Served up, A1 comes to 1.11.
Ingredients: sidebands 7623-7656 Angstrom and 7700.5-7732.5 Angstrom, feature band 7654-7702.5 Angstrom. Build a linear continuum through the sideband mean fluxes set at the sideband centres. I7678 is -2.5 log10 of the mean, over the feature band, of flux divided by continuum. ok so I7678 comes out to 0.069 mag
